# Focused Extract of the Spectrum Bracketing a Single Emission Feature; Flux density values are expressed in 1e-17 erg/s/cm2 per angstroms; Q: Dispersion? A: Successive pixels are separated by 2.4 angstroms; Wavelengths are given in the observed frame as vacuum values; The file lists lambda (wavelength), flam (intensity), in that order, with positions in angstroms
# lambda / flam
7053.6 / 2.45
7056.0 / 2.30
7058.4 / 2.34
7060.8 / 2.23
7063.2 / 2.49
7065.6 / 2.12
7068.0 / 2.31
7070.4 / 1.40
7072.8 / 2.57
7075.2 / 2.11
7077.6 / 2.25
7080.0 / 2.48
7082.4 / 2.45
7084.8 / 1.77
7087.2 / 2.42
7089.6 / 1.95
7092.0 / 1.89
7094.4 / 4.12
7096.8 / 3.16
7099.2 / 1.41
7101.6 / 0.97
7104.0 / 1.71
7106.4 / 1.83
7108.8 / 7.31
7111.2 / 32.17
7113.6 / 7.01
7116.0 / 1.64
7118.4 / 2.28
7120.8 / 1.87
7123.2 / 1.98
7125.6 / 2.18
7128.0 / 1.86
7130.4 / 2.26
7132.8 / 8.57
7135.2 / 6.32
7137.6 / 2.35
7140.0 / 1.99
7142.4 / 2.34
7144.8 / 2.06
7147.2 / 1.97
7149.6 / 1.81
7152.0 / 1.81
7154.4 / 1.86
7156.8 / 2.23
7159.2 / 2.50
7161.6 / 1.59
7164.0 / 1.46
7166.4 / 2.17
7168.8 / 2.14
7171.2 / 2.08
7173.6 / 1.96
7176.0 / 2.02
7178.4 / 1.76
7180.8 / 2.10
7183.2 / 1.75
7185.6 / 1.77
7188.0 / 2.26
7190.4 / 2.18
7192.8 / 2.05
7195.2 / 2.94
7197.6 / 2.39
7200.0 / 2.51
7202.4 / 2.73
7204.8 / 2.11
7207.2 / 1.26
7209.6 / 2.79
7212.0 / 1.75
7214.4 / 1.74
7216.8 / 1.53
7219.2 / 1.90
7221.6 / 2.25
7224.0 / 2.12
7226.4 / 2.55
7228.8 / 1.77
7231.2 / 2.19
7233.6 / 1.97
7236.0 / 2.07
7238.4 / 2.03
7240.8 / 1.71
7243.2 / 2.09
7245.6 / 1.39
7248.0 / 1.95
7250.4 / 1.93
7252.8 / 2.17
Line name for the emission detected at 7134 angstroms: [N II]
